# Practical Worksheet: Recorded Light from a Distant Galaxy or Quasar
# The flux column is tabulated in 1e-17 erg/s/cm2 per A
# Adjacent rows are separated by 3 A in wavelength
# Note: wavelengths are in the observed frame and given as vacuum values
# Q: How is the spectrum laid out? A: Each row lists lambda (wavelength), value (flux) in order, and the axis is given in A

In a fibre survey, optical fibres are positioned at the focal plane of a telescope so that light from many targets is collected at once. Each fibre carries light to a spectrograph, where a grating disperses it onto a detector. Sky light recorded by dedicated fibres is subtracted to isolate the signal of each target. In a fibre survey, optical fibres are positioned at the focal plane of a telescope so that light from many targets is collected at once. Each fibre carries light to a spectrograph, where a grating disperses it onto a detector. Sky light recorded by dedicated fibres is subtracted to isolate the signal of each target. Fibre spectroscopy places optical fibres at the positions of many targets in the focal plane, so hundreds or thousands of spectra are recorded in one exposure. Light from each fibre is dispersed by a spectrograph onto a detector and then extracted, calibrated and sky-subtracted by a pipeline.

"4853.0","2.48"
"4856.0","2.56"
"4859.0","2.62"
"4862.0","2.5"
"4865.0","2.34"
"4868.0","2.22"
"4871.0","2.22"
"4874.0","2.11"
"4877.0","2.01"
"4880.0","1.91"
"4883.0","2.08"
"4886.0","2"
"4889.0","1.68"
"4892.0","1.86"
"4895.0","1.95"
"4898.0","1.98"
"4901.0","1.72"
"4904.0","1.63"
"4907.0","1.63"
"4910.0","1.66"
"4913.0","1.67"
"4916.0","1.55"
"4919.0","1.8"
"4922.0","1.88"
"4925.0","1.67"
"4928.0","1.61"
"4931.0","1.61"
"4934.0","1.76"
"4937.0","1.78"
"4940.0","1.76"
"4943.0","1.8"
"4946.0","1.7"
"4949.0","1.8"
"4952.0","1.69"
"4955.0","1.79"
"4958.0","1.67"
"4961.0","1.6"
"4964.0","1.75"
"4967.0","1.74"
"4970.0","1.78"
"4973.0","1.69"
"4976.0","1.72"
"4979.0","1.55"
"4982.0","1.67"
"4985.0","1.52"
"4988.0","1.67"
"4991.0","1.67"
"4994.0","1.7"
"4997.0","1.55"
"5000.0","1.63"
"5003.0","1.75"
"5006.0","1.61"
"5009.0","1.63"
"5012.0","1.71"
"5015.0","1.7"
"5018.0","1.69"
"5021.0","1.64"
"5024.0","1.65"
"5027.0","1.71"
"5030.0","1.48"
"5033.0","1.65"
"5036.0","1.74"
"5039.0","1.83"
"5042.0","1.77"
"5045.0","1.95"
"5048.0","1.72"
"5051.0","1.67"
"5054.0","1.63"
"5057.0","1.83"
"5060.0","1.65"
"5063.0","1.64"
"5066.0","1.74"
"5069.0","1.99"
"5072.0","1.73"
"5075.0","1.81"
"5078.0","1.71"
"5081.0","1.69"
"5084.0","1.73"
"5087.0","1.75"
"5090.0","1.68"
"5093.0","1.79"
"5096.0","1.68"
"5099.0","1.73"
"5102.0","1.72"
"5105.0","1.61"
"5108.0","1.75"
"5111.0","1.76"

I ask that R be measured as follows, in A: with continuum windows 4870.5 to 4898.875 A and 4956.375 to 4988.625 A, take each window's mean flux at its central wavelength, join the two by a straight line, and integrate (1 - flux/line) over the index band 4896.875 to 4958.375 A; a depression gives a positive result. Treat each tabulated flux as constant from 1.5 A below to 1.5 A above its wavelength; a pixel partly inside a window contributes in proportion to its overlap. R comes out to 3.4 A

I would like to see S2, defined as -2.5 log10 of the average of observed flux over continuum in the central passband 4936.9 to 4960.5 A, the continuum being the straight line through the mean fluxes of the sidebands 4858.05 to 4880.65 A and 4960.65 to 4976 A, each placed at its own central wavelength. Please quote 0.05 mag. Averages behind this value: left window 2.24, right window 1.72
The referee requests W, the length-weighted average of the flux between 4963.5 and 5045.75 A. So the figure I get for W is 1.68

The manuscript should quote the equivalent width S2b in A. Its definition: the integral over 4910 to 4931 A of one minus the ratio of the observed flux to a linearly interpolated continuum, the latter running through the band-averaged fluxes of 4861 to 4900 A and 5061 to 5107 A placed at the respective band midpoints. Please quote 3.2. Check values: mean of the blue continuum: 2.06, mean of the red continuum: 1.73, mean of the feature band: 1.69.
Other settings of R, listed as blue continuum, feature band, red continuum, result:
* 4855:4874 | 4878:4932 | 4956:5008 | 9.12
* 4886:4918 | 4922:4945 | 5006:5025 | 0.01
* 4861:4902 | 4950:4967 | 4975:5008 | 0.51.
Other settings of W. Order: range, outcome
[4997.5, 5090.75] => 1.71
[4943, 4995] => 1.69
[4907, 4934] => 1.68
